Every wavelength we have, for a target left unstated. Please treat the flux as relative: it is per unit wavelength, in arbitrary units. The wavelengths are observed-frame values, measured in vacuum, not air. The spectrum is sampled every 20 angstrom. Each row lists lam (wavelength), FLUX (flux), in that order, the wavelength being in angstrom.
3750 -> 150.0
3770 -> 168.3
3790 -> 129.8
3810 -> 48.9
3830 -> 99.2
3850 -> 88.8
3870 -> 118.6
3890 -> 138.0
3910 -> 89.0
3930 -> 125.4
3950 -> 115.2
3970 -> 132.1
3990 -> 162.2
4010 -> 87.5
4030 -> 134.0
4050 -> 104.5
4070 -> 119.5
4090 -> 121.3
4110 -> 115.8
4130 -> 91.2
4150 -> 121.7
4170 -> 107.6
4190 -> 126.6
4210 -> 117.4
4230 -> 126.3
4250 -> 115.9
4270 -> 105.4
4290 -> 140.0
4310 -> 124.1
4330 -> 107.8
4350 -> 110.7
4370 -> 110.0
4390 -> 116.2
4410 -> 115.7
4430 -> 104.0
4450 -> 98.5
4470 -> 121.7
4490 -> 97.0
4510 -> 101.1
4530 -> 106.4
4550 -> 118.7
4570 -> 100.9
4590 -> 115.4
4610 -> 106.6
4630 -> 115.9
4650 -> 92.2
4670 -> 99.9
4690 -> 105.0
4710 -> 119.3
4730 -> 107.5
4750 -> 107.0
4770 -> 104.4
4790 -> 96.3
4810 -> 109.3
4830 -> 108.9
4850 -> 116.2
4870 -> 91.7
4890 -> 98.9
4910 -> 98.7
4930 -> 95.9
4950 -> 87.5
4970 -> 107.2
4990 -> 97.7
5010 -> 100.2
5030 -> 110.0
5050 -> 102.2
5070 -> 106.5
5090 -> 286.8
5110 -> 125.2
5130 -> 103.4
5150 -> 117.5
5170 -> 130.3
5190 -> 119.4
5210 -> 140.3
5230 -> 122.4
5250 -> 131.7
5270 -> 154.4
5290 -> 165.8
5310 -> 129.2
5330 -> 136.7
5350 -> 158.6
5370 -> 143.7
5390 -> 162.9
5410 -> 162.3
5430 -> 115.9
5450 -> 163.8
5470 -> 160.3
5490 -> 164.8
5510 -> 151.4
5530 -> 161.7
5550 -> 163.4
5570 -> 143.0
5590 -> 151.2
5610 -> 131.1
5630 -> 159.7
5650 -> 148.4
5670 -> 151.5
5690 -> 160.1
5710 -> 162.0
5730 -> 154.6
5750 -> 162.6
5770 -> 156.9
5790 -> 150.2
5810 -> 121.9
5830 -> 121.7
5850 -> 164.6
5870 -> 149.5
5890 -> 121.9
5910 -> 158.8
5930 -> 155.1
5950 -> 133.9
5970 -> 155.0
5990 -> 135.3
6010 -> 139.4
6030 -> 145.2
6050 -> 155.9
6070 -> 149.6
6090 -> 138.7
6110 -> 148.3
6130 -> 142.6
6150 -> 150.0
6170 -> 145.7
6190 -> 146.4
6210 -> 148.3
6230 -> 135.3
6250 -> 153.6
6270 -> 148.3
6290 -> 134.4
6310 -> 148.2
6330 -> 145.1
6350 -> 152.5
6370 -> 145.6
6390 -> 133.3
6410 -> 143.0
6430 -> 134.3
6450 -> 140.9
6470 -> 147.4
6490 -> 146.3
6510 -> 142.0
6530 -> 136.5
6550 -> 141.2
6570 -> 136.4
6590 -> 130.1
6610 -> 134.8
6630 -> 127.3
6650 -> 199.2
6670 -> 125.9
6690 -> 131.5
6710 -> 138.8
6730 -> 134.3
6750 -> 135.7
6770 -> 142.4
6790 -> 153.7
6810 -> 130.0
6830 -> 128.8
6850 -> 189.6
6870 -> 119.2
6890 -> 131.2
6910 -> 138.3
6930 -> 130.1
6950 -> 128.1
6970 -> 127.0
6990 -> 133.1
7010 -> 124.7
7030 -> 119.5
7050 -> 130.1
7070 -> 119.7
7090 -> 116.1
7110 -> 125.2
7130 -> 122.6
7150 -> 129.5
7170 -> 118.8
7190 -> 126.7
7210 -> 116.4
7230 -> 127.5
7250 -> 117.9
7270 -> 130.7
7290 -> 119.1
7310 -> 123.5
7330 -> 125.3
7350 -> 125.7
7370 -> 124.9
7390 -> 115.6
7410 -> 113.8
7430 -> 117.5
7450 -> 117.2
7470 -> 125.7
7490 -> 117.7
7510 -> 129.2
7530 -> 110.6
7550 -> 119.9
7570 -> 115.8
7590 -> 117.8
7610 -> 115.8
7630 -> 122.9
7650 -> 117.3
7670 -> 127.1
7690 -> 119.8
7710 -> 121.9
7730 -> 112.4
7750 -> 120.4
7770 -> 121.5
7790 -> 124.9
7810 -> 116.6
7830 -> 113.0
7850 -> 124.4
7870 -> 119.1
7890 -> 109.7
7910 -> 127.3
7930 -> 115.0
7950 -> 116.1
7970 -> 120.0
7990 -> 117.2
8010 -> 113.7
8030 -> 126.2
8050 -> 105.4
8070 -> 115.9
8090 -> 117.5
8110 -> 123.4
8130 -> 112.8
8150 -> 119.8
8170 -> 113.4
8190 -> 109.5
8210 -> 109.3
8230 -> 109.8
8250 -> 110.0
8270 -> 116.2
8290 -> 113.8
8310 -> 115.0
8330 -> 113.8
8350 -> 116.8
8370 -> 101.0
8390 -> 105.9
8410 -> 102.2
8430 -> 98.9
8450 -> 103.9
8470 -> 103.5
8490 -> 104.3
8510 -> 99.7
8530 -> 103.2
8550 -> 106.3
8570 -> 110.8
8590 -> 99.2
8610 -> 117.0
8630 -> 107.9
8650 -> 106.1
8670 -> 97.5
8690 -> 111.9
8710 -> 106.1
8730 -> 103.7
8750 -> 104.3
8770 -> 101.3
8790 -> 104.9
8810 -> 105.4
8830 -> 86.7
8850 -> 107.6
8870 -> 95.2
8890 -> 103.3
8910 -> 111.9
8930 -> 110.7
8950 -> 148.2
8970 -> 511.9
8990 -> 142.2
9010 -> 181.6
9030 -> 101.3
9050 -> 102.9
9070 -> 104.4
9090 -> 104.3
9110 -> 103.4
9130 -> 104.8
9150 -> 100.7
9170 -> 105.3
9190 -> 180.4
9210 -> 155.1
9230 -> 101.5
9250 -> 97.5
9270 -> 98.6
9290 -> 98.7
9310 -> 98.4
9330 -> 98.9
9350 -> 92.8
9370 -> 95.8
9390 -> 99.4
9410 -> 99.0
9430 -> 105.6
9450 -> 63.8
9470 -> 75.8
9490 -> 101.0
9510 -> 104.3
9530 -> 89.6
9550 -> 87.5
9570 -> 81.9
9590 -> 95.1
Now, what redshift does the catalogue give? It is 0.37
